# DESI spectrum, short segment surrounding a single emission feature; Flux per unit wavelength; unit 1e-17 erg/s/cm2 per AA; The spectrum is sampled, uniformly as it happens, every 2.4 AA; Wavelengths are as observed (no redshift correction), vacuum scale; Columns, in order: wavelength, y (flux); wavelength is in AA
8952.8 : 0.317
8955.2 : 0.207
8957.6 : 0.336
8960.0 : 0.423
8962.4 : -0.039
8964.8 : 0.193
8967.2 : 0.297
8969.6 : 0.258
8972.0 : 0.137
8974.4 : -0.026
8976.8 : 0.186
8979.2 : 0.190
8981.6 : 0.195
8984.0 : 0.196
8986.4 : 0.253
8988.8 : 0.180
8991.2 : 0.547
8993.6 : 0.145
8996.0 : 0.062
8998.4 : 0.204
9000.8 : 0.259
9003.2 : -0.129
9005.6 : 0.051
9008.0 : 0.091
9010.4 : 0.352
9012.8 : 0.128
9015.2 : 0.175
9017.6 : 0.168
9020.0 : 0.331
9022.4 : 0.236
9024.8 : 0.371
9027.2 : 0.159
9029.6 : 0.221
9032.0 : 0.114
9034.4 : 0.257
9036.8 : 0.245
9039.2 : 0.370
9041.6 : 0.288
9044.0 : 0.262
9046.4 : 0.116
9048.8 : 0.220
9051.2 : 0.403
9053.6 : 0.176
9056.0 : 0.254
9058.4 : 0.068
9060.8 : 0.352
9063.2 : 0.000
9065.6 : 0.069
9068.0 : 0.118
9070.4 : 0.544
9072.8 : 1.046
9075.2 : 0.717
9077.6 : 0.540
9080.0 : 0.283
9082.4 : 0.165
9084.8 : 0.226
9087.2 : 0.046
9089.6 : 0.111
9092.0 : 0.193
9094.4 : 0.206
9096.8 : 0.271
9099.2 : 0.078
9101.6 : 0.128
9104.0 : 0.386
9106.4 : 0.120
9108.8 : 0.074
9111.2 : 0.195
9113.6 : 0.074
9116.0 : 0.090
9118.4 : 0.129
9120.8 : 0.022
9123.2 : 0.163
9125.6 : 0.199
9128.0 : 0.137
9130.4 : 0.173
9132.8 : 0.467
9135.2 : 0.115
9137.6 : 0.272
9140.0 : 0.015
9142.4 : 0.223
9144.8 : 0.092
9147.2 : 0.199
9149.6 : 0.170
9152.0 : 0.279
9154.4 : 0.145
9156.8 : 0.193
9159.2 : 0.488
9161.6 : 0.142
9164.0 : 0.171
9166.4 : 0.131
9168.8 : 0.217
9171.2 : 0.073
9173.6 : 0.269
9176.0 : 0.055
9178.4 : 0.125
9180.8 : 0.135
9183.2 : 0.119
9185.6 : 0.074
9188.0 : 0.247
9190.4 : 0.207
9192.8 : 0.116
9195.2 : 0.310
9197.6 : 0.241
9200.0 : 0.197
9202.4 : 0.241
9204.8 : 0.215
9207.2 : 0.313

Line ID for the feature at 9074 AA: H-beta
